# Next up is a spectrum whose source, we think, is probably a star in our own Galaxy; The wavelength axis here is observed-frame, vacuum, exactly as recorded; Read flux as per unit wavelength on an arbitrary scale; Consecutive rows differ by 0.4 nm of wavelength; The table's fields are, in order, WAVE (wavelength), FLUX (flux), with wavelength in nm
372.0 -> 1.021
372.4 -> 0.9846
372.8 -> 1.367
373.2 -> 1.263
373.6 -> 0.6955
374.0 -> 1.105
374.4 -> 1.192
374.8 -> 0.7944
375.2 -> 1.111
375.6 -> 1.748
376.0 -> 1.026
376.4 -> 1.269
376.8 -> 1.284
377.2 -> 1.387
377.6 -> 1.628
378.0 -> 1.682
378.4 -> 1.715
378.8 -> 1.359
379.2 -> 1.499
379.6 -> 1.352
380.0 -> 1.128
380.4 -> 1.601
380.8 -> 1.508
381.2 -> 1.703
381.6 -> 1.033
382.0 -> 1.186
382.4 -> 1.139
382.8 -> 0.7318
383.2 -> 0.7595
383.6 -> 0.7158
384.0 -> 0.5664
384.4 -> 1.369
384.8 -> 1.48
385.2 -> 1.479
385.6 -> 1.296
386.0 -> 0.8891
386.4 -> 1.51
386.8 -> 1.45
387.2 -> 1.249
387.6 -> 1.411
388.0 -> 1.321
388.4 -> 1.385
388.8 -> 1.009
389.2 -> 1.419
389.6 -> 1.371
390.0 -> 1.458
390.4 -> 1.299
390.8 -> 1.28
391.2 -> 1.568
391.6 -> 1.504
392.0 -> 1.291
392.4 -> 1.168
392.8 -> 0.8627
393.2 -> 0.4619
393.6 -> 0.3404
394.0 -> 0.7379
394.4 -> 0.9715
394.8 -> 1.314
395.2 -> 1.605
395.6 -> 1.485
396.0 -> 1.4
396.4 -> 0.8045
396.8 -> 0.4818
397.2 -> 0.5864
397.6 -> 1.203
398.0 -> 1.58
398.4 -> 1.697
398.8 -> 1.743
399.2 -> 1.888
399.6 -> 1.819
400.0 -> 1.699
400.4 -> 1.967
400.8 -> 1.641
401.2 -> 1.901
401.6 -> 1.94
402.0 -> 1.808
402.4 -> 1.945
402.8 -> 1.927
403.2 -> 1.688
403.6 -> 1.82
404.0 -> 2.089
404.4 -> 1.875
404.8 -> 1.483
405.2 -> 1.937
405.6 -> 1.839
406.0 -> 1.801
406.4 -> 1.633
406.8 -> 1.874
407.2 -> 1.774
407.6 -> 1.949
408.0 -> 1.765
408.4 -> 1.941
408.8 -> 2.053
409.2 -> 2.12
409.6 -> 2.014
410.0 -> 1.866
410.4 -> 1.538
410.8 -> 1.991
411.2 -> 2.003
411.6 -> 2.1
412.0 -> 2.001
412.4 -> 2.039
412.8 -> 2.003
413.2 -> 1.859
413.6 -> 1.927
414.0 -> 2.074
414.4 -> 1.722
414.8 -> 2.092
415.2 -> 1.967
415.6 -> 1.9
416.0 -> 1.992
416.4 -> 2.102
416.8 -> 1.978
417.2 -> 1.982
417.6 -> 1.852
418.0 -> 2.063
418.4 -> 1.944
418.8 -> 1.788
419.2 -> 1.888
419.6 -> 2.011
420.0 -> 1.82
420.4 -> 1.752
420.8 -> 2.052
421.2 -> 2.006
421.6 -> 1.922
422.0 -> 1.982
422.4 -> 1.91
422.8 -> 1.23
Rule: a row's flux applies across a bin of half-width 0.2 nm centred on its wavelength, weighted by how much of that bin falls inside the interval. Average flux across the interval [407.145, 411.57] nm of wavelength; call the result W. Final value 1.92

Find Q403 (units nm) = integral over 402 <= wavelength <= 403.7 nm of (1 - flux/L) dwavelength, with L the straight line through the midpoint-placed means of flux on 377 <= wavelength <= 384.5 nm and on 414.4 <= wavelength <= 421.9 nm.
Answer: -0.179 nm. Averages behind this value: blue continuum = 1.27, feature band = 1.84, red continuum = 1.94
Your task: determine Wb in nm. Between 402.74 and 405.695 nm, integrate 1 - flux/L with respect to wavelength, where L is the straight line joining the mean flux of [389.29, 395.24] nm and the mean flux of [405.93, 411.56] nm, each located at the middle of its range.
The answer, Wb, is -0.256 nm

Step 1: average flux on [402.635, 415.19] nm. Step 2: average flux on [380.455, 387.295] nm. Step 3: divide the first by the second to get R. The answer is 1.60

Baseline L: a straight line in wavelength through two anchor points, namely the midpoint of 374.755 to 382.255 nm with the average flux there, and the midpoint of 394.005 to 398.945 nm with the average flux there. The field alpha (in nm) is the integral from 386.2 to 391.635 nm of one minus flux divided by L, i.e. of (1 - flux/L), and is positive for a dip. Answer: -0.37 nm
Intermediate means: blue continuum 1.38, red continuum 1.21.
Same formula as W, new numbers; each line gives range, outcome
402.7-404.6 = 1.88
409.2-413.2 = 1.95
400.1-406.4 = 1.84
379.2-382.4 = 1.35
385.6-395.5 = 1.21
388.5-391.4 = 1.34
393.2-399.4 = 1.17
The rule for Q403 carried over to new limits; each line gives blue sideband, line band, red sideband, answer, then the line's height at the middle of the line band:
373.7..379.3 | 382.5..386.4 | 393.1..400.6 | 0.73 nm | 1.3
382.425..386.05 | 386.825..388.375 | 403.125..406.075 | -0.23 nm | 1.17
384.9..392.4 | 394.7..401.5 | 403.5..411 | 0.61 nm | 1.61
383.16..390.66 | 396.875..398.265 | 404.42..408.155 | 0.41 nm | 1.54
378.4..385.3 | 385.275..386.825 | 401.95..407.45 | 0.06 nm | 1.33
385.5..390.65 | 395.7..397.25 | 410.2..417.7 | 0.65 nm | 1.52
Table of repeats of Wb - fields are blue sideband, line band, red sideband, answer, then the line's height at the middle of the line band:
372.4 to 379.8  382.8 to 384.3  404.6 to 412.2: 0.73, 1.43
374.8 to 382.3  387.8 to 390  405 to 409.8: 0.35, 1.56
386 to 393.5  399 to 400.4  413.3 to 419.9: -0.29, 1.51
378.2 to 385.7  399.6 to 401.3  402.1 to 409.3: -0.08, 1.72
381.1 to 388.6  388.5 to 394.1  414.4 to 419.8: 0.81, 1.34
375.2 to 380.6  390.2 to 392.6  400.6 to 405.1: 0.43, 1.64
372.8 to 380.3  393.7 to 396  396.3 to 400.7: 0.34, 1.4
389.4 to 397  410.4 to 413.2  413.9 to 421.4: -0.36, 1.75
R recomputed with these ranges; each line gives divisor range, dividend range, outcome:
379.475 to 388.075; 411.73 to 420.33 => 1.60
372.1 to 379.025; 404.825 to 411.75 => 1.48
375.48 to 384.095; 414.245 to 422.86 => 1.50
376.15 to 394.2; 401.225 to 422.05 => 1.54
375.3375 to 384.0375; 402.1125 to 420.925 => 1.49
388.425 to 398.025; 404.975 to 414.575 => 1.69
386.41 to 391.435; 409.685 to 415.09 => 1.43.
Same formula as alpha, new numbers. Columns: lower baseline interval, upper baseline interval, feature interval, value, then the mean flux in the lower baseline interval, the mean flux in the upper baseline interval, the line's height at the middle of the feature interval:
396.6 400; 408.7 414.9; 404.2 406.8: -0.11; 1.39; 1.96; 1.7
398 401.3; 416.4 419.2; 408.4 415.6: -0.27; 1.78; 1.94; 1.89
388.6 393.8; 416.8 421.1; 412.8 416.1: -0.27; 1.16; 1.92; 1.8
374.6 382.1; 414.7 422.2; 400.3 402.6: -0.21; 1.37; 1.95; 1.71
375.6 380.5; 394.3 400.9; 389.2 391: 0.07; 1.42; 1.41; 1.41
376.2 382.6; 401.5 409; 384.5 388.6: 0.48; 1.4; 1.85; 1.53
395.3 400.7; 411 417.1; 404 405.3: -0.12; 1.42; 1.98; 1.65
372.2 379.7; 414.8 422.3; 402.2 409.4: -0.46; 1.29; 1.95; 1.75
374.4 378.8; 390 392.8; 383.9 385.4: 0.08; 1.36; 1.32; 1.34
